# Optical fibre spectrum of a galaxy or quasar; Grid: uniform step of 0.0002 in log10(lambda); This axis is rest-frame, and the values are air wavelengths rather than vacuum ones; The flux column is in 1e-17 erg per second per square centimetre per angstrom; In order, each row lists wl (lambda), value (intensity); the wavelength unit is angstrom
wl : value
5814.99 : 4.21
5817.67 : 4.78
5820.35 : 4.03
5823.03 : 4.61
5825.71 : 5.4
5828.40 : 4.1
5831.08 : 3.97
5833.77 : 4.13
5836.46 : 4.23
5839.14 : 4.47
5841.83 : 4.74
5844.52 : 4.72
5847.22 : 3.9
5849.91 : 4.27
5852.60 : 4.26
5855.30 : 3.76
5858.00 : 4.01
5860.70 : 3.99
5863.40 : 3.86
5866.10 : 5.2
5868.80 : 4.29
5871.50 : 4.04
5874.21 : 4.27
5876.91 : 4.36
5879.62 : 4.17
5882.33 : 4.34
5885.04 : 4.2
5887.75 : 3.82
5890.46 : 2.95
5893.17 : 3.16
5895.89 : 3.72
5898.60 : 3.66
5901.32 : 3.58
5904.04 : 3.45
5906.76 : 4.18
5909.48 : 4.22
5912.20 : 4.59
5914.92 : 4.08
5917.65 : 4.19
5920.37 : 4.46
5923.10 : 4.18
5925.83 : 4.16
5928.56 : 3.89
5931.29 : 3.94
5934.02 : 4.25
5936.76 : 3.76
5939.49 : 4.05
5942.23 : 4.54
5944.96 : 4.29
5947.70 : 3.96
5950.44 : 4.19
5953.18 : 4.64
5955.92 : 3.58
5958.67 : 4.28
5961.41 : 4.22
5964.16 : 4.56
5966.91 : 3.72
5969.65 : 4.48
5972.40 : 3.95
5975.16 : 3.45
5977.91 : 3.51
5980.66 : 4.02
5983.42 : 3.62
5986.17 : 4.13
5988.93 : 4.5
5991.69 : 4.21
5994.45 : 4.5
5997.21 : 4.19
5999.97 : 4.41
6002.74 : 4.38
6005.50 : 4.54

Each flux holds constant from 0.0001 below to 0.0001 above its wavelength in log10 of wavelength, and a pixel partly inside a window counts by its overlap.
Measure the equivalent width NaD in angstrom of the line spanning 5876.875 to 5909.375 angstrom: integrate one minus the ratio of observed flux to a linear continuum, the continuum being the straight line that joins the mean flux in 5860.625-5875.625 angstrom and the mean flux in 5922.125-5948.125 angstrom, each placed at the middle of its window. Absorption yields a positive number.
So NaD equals 3.4 angstrom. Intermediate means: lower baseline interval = 4.3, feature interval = 3.79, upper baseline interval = 4.11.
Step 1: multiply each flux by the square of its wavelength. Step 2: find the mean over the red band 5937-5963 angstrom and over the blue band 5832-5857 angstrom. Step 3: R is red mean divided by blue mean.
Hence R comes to 1.02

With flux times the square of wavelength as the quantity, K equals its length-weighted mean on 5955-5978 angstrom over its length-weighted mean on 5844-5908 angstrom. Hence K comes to 1.0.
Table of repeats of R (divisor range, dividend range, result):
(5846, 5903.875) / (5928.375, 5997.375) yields 1.06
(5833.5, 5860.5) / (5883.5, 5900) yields 0.86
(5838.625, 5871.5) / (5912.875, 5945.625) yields 1.00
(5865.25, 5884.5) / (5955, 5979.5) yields 0.94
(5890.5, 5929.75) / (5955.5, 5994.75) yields 1.05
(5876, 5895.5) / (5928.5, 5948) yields 1.09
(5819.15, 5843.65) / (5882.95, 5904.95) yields 0.83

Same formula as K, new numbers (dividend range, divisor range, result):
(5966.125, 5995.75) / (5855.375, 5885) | 0.99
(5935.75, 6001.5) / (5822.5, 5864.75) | 1.01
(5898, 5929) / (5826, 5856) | 0.97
